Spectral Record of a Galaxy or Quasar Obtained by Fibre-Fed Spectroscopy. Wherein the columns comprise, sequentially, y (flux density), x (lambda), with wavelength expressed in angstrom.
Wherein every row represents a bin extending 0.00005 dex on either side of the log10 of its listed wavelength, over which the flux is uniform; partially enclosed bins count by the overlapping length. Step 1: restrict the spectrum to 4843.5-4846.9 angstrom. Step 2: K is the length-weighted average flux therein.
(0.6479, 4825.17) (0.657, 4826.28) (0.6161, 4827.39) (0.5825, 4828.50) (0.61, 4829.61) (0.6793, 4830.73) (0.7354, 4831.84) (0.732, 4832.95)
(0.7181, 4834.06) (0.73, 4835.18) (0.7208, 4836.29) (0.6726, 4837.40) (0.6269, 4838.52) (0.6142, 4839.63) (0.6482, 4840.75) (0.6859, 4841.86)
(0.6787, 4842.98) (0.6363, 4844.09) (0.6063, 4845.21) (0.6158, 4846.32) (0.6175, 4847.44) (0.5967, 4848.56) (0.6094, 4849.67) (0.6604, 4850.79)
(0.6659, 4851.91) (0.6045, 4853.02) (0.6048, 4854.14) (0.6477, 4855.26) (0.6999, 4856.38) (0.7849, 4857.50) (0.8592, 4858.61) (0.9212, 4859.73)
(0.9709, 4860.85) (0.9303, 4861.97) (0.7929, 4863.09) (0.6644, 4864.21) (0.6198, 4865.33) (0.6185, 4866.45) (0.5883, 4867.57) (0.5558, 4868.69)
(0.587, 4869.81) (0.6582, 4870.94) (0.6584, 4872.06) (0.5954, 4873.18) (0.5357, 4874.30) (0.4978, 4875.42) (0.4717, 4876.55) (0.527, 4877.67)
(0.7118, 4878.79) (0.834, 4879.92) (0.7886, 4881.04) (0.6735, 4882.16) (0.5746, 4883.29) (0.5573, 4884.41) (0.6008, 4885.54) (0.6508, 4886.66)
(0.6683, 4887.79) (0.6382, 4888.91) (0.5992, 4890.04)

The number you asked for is 0.621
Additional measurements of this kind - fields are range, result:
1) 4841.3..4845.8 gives 0.652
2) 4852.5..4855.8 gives 0.618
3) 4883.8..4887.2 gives 0.603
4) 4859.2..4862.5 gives 0.941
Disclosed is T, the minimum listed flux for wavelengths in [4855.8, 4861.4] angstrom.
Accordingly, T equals 0.6999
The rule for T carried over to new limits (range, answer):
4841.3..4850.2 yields 0.5967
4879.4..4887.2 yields 0.5573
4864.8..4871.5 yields 0.5558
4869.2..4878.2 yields 0.4717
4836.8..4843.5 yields 0.6142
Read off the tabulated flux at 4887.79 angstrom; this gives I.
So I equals 0.6683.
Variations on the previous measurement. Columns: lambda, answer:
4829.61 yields 0.61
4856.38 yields 0.6999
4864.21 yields 0.6644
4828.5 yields 0.5825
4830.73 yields 0.6793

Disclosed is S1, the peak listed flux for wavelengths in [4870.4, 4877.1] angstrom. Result 0.6584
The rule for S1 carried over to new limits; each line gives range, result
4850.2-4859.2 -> 0.8592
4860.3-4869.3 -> 0.9709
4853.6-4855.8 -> 0.6477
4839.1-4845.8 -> 0.6859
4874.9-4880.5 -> 0.834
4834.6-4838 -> 0.73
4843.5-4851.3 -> 0.6604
